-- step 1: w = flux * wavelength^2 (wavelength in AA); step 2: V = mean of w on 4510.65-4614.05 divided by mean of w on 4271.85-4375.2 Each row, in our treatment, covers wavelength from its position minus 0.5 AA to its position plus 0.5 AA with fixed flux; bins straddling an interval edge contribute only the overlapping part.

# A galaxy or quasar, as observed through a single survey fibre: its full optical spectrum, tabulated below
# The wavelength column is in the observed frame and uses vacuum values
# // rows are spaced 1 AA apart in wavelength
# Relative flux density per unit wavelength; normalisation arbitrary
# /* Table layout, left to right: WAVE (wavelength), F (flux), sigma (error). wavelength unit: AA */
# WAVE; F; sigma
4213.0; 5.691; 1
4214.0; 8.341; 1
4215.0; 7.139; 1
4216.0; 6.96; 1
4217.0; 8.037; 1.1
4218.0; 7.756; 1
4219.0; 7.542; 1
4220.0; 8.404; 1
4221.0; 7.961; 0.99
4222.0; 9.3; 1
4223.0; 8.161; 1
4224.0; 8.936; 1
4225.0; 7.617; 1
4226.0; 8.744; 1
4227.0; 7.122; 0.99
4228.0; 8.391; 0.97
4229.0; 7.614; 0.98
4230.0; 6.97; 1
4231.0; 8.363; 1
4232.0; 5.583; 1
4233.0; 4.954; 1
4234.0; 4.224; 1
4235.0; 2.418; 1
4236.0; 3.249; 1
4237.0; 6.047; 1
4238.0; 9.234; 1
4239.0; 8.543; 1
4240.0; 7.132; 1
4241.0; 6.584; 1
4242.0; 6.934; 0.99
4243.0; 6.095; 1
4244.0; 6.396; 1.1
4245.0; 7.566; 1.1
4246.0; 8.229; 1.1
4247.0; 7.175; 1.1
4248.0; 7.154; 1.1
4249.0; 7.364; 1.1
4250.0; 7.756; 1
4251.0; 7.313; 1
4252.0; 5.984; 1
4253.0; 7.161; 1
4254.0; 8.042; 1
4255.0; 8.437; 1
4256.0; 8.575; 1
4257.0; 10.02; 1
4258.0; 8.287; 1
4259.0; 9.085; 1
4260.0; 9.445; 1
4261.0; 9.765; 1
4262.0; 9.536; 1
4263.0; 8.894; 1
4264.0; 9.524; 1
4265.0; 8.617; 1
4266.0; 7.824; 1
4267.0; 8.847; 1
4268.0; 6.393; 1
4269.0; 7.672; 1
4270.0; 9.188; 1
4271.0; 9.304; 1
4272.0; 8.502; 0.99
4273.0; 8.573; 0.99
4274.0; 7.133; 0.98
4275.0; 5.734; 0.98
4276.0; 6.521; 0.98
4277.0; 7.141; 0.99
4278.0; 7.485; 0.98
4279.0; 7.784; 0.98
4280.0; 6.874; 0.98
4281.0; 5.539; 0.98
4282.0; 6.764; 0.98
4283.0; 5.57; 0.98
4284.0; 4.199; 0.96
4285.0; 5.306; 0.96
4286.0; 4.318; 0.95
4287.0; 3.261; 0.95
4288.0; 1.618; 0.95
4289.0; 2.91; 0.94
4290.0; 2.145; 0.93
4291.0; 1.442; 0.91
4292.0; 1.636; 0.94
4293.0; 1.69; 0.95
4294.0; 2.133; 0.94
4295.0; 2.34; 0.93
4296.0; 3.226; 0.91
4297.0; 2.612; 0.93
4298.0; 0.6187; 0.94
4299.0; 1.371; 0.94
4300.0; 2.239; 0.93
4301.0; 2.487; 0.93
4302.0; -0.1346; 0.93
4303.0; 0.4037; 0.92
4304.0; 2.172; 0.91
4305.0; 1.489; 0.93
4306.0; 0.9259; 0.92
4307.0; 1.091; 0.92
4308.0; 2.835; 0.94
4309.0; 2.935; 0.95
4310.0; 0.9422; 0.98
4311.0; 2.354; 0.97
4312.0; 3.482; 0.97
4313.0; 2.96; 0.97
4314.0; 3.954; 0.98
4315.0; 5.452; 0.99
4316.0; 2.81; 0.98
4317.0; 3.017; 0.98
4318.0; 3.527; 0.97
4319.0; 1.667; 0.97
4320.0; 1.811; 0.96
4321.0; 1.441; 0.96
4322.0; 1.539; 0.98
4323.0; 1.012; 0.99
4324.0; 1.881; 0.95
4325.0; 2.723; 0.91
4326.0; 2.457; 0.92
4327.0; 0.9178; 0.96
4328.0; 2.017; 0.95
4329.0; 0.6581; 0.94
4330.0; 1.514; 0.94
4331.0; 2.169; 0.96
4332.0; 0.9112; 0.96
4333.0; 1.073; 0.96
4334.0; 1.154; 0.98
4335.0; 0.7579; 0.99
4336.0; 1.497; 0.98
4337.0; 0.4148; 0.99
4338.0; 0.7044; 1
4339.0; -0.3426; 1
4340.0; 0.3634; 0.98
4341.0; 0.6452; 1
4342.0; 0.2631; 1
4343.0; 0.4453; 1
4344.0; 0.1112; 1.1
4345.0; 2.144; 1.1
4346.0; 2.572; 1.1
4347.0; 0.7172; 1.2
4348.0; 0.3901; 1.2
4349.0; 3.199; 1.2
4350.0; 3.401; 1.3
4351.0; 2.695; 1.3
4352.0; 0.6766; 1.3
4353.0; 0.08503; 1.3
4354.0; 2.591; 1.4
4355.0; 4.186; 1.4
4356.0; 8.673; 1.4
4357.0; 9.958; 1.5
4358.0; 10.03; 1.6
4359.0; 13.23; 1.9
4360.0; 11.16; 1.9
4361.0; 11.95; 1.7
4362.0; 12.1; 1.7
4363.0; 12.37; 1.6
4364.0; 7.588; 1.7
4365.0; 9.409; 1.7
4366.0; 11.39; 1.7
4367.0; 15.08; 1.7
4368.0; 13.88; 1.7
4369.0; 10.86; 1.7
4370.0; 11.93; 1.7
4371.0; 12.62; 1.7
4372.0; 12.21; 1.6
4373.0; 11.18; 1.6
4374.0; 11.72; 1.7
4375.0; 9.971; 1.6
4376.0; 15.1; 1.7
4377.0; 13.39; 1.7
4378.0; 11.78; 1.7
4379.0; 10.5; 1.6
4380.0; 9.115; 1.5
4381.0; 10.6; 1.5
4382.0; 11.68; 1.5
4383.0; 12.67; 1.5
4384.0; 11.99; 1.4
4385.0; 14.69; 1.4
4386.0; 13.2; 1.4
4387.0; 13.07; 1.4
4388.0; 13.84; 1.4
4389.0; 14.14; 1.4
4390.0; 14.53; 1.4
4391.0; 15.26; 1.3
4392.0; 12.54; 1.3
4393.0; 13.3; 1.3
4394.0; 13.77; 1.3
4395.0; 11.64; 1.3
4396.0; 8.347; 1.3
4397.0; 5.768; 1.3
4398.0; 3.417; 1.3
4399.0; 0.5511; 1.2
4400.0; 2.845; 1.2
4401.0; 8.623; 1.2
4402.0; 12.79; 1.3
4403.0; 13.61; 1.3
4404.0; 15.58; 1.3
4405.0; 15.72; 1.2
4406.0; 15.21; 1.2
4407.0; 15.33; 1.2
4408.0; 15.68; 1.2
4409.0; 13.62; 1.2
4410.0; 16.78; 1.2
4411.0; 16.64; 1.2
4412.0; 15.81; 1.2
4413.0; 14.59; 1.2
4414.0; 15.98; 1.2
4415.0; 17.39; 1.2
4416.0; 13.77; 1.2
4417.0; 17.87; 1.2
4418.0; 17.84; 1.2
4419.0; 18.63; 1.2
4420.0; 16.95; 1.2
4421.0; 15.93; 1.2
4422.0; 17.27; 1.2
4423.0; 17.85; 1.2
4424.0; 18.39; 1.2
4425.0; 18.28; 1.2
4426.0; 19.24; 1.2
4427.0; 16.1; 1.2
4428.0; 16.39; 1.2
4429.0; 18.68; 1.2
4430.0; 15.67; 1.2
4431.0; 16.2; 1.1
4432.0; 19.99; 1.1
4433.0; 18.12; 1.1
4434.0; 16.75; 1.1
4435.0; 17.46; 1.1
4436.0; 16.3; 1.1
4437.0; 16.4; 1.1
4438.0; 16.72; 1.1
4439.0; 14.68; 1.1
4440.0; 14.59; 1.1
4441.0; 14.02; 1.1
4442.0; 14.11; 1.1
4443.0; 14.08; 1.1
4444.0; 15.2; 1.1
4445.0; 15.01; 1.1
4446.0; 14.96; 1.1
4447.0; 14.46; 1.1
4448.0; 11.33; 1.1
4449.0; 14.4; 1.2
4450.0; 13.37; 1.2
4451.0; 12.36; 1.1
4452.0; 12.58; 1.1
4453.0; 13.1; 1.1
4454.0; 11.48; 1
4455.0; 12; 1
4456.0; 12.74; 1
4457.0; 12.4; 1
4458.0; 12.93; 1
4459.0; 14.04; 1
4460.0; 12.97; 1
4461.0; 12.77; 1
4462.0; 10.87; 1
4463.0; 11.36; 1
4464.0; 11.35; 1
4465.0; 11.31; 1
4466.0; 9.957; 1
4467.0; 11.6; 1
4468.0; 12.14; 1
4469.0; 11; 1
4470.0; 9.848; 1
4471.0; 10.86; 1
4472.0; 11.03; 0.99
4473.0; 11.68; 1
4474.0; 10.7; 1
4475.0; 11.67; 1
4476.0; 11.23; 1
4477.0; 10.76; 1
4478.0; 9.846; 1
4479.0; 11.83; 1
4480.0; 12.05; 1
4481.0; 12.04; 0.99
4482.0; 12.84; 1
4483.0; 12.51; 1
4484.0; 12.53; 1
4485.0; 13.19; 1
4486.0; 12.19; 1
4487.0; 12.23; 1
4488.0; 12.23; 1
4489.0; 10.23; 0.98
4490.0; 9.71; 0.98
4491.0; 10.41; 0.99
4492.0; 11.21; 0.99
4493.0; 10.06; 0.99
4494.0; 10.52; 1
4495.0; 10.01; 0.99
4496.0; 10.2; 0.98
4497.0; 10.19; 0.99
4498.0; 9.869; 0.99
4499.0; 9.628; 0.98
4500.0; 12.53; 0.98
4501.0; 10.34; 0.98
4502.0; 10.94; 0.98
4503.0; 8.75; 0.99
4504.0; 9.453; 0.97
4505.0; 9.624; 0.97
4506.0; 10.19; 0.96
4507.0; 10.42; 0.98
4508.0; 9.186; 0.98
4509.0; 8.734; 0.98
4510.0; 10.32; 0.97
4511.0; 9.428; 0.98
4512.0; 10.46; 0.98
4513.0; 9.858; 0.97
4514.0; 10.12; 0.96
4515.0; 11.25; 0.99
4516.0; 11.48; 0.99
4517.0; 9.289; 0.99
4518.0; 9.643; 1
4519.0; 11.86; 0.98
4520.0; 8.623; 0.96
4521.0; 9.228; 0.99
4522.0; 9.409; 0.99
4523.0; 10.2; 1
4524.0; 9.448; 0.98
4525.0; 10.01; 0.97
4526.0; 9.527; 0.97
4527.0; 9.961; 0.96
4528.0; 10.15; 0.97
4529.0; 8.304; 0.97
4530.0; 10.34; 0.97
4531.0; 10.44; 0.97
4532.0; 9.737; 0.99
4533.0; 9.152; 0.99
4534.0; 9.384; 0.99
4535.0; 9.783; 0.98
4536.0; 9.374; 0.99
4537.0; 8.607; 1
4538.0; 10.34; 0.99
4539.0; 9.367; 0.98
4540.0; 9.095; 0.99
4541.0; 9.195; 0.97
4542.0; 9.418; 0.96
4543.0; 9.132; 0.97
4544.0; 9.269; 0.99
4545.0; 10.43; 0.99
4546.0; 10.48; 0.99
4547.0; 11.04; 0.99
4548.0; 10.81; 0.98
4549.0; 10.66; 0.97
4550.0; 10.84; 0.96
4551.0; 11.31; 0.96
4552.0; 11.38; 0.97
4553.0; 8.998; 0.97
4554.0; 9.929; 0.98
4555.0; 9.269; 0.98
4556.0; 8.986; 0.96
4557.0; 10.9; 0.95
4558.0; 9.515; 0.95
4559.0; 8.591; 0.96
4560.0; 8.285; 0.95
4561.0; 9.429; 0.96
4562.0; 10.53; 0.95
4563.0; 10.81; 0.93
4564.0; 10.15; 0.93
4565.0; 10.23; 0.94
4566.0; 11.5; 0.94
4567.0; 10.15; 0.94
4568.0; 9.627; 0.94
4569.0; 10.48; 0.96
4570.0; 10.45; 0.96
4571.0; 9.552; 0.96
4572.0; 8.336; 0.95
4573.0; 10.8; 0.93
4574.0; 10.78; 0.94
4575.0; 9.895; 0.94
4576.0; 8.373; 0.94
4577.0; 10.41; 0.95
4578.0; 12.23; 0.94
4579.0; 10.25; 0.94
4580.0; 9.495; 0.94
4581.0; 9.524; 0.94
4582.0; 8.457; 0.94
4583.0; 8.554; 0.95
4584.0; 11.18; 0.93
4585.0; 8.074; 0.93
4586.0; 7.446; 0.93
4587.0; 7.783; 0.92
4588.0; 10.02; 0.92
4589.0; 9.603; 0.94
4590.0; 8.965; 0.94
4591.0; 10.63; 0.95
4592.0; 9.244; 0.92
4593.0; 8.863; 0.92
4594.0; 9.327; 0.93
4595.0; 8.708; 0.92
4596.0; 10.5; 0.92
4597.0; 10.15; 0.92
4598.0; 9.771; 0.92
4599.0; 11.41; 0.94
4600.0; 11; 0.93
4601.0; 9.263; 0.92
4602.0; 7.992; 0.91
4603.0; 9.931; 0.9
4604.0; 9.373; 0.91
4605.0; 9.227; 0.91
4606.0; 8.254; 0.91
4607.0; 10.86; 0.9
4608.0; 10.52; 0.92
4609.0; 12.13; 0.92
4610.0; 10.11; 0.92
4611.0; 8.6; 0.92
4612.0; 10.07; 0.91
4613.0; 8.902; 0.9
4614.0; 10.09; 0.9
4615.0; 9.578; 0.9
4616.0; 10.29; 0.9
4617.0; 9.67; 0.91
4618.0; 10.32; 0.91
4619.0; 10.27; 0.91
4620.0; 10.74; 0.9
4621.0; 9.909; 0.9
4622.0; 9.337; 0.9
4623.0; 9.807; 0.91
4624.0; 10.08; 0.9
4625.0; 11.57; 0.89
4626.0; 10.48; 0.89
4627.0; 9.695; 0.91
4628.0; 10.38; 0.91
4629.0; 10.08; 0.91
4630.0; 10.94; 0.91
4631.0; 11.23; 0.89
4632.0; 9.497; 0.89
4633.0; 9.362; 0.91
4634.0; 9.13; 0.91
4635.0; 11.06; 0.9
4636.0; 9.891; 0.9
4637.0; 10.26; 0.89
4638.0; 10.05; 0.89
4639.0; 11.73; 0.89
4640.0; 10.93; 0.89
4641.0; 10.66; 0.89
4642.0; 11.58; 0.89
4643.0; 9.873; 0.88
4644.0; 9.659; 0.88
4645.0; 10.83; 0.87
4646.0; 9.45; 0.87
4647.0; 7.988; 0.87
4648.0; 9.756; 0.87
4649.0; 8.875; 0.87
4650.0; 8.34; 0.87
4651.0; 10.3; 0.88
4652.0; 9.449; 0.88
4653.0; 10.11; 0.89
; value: 2.54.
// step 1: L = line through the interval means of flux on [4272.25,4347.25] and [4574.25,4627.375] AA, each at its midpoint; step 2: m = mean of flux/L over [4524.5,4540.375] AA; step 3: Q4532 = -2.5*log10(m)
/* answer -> -0.187 mag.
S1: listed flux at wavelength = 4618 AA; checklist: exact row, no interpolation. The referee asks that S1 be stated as 10.32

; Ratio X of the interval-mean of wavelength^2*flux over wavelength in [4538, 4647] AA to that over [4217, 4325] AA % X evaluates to 2.09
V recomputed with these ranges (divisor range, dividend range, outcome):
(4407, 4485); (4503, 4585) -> 0.73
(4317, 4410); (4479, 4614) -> 1.44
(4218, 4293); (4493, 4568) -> 1.62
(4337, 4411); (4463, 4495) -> 1.28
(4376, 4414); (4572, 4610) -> 0.86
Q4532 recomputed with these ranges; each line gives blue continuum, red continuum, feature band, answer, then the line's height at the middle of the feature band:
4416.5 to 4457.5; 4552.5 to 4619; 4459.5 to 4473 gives 0.265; 14.5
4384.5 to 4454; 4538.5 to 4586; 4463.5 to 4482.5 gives 0.135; 12.7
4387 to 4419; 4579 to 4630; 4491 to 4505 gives 0.124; 11.5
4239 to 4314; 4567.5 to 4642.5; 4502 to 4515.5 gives -0.146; 8.63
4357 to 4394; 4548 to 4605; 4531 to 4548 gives 0.061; 10.2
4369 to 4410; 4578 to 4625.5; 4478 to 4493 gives -0.074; 10.9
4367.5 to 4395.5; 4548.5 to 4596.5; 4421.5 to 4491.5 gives -0.176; 11.5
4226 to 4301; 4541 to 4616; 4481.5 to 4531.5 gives -0.156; 9.01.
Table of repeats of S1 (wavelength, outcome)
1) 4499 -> 9.628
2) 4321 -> 1.441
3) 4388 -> 13.84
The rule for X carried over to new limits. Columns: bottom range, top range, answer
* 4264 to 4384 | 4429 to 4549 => 2.42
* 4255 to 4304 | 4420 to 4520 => 2.45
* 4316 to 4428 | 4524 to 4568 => 1.18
